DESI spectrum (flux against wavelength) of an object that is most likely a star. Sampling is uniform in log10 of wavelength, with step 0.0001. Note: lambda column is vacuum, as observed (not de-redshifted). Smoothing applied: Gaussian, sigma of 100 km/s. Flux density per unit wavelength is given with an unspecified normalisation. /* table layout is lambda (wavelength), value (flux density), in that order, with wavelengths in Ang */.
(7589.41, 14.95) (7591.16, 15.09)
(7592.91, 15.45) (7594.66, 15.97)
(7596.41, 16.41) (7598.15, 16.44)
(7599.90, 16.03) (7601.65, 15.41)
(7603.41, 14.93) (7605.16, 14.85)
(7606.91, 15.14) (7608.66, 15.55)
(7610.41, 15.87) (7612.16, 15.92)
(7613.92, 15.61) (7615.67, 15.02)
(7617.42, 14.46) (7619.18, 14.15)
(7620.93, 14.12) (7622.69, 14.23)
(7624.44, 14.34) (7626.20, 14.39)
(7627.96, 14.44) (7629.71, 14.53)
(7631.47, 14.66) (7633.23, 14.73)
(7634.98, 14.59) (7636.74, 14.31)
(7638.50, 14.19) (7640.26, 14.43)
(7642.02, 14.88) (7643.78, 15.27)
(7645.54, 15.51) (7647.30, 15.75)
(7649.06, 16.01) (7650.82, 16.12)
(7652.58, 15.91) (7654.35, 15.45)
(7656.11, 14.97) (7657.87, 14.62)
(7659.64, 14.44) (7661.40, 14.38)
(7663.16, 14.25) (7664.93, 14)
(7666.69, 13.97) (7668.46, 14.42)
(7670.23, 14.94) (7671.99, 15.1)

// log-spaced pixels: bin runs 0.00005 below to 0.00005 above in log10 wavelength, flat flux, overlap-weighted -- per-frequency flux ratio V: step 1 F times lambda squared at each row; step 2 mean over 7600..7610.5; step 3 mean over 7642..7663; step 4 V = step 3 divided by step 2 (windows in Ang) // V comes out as 1.01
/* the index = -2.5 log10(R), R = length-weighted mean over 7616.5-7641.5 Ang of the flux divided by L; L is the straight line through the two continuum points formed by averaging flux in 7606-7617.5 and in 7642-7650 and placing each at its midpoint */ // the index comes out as 0.08 mag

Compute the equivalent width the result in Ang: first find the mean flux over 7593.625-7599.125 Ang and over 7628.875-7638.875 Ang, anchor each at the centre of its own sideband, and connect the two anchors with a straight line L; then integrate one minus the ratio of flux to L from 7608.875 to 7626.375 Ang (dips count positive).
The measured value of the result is 0.5 Ang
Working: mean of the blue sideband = 16.3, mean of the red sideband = 14.5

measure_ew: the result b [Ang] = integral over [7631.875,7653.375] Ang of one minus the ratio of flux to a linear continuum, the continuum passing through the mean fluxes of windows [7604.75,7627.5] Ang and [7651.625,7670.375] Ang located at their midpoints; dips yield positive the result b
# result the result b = -0.6 Ang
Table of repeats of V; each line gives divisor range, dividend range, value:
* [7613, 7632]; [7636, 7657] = 1.05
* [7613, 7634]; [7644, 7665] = 1.05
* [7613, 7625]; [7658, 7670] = 0.99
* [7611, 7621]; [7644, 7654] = 1.06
